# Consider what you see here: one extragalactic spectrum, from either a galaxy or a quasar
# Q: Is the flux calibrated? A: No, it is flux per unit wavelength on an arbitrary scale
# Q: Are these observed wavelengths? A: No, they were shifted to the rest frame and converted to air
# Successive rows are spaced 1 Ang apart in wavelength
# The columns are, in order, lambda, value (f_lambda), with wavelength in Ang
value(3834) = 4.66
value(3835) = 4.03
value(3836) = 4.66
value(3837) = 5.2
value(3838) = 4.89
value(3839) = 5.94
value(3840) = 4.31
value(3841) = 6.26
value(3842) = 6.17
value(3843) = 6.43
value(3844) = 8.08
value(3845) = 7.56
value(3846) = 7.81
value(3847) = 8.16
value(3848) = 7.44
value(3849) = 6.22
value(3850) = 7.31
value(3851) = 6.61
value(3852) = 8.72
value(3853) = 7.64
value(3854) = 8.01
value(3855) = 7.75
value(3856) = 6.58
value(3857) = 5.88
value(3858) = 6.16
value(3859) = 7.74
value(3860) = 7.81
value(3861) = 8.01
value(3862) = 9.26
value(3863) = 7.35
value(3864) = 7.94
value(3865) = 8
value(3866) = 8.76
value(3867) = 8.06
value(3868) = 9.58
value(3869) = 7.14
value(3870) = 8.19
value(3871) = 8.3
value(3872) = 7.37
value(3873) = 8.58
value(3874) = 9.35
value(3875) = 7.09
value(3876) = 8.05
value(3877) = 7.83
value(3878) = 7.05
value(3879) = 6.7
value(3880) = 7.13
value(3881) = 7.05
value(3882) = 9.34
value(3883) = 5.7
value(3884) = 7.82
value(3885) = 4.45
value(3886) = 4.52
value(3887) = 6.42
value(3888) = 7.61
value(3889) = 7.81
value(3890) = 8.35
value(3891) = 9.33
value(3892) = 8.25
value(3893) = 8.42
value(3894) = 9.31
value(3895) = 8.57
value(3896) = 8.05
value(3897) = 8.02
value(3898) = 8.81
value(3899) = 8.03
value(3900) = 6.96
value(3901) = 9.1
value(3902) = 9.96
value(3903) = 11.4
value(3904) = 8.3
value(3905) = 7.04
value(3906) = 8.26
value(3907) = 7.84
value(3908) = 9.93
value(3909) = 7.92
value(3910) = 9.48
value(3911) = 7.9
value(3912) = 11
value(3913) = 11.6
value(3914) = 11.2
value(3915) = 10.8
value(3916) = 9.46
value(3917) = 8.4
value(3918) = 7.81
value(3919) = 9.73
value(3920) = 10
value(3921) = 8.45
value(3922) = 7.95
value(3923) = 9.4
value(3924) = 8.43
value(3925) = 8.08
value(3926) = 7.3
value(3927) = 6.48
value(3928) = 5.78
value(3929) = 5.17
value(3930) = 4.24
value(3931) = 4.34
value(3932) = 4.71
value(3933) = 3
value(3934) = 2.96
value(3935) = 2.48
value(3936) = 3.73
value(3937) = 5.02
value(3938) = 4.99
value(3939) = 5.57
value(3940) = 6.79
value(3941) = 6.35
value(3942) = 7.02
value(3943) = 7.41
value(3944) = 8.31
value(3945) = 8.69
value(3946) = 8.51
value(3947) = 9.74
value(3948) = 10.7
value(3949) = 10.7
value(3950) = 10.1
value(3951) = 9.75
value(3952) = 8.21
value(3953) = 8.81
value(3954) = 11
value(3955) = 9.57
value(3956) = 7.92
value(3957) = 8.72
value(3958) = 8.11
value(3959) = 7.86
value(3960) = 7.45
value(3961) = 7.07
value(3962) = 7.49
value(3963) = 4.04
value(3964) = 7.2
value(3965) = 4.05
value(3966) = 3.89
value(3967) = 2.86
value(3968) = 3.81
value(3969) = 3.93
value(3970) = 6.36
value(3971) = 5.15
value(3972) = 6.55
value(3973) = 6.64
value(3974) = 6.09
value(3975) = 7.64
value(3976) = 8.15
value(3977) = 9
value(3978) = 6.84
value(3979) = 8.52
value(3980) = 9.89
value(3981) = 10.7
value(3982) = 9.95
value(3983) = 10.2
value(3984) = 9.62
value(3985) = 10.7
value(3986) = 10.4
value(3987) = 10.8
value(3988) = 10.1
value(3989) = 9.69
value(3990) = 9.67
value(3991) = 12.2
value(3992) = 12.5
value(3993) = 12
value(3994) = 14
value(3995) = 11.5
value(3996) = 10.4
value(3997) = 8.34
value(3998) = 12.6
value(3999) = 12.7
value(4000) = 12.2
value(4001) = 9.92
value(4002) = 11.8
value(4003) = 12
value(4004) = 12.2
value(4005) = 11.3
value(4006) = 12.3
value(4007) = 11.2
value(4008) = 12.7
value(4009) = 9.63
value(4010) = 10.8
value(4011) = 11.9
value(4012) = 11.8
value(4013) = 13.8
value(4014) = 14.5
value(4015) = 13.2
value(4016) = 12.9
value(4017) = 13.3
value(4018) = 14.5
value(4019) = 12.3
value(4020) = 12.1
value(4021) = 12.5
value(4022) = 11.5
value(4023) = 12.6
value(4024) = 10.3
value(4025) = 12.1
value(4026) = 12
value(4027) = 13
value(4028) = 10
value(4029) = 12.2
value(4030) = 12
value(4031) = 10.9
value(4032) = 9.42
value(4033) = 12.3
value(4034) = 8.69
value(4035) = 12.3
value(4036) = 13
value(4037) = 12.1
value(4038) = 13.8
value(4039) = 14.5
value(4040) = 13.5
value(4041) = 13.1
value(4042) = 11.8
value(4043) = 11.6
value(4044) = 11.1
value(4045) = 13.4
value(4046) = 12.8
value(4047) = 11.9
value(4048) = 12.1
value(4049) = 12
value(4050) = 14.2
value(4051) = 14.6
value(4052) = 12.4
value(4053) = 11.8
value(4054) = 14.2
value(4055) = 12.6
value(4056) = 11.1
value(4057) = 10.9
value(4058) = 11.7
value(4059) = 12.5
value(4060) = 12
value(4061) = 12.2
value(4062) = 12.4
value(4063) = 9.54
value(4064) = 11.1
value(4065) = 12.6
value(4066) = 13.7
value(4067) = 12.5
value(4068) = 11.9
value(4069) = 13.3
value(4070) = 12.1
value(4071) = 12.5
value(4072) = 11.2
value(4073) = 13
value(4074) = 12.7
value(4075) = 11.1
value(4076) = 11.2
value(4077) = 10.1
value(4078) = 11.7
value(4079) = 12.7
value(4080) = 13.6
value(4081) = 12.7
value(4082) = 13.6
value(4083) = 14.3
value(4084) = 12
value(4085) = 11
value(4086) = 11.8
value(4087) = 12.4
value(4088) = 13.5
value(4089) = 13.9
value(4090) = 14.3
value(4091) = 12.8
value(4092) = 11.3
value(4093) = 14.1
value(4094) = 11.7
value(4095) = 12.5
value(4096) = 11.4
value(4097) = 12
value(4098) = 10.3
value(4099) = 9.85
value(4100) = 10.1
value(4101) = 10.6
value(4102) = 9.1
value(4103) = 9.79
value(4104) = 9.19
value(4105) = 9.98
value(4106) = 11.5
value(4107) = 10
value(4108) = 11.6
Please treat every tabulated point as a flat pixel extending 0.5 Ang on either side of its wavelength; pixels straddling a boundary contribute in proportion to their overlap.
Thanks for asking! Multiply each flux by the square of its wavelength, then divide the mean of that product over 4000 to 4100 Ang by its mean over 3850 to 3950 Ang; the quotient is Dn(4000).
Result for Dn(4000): 1.70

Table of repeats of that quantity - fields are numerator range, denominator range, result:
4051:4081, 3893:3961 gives 1.63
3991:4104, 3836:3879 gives 1.81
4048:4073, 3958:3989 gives 1.72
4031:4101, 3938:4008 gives 1.44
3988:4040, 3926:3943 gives 2.45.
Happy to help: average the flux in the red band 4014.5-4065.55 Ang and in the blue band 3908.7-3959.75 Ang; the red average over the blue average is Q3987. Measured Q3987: 1.57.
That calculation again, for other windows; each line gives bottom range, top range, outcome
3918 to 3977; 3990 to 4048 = 1.74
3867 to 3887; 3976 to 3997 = 1.39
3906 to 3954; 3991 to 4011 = 1.50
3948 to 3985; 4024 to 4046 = 1.56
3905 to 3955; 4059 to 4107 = 1.52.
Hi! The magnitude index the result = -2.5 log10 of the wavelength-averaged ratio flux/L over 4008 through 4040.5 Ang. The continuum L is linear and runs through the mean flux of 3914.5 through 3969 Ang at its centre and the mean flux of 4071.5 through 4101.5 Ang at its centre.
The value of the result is -0.22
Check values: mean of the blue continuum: 7.13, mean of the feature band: 12.2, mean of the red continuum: 12.1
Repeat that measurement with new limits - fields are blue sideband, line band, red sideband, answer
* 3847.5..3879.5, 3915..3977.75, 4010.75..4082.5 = 0.35 mag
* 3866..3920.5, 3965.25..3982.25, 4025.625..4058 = 0.48 mag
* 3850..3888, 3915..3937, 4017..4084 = 0.32 mag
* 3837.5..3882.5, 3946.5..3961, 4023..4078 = 0.07 mag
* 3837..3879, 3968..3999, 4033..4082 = 0.13 mag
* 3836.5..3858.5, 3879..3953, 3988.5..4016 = 0.15 mag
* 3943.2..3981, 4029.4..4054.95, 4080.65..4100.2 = -0.18 mag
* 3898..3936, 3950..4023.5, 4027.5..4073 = 0.05 mag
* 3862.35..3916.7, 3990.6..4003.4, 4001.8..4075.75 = -0.06 mag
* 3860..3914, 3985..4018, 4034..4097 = -0.08 mag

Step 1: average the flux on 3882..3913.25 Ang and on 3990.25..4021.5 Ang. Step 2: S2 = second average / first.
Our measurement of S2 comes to 1.46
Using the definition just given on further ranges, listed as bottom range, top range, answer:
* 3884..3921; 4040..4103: 1.41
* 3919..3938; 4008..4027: 2.04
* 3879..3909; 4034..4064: 1.55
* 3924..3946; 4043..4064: 2.12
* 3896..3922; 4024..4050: 1.33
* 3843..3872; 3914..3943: 0.87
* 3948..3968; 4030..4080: 1.60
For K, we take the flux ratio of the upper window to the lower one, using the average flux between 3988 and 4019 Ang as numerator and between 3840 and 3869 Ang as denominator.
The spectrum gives 1.6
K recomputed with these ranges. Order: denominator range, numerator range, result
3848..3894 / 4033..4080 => 1.61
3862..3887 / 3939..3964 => 1.09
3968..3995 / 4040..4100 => 1.35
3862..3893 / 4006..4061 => 1.60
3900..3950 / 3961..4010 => 1.18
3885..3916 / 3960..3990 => 0.87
